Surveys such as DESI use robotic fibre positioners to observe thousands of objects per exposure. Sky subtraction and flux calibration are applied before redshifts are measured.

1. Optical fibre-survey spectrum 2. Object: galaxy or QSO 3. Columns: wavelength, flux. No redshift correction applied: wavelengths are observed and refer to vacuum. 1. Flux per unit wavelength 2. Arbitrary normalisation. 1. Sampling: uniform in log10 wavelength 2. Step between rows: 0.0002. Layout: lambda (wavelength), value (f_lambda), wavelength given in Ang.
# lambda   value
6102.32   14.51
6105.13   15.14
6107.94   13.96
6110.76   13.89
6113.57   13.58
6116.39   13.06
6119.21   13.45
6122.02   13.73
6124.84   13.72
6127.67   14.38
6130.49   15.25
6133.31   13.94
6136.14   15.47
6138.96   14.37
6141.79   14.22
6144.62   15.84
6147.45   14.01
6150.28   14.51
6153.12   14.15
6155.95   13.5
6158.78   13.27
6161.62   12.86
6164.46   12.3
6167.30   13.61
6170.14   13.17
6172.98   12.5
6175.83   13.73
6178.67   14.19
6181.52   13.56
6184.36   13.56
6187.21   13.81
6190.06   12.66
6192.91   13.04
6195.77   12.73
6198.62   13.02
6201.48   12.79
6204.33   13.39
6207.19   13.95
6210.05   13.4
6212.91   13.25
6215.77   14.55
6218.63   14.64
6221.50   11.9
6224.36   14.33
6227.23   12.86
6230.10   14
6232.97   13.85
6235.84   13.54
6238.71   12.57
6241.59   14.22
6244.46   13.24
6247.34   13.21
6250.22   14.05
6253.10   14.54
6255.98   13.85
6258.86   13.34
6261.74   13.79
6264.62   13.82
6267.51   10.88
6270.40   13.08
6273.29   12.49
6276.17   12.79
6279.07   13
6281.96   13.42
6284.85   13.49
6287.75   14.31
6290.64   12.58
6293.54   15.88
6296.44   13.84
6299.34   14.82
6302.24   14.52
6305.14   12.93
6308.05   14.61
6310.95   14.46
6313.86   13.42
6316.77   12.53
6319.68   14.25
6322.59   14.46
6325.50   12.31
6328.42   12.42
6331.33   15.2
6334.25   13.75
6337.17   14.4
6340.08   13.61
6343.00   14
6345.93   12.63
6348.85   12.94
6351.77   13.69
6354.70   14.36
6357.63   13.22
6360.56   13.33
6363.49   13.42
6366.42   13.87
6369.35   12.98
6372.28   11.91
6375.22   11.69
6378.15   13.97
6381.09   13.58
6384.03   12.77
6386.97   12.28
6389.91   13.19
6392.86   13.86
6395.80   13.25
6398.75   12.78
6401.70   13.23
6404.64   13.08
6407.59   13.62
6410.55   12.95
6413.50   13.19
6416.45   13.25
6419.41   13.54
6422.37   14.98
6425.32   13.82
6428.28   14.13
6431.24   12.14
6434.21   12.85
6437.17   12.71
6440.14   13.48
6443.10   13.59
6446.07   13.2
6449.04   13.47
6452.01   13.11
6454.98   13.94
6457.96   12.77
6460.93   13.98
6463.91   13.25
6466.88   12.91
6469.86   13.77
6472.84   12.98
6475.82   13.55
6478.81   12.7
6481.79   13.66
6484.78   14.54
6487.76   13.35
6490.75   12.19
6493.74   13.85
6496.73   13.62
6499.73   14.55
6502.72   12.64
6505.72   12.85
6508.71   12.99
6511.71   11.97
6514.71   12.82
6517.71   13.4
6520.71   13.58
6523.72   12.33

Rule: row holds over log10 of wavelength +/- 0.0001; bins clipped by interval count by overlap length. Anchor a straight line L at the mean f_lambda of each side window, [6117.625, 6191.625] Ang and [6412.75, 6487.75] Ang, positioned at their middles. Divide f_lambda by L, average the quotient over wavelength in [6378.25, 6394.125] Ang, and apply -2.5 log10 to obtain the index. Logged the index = 0.03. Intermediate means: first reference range 13.8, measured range 13.2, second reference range 13.4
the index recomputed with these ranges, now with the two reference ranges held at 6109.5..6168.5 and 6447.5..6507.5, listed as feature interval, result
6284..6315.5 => -0.03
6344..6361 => 0.02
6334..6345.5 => -0.02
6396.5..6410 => 0.03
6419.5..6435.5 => -0.01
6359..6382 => 0.04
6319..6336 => -0.01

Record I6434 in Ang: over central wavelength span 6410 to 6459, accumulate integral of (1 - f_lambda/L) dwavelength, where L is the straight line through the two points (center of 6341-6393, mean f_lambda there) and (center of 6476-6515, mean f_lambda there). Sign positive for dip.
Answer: -0.6 Ang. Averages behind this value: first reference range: 13.2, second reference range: 13.2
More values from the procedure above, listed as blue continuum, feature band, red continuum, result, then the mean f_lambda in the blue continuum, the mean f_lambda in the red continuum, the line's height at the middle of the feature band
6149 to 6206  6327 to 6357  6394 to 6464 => -0.8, 13.3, 13.4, 13.3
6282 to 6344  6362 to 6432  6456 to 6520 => 1.8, 13.9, 13.3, 13.6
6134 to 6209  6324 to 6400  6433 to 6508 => 0.9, 13.6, 13.3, 13.4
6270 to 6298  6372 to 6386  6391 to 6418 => 0.5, 13.5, 13.2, 13.3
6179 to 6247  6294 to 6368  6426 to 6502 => -1.9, 13.4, 13.4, 13.4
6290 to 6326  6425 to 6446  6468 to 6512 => 0.5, 14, 13.3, 13.5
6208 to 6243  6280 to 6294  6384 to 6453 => -0.3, 13.6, 13.3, 13.5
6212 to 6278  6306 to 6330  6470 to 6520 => -0.3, 13.4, 13.2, 13.4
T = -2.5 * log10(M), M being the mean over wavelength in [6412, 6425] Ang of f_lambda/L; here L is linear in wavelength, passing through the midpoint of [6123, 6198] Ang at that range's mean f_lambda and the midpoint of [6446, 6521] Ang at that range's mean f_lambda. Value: -0.03 mag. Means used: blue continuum 13.8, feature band 13.8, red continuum 13.3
